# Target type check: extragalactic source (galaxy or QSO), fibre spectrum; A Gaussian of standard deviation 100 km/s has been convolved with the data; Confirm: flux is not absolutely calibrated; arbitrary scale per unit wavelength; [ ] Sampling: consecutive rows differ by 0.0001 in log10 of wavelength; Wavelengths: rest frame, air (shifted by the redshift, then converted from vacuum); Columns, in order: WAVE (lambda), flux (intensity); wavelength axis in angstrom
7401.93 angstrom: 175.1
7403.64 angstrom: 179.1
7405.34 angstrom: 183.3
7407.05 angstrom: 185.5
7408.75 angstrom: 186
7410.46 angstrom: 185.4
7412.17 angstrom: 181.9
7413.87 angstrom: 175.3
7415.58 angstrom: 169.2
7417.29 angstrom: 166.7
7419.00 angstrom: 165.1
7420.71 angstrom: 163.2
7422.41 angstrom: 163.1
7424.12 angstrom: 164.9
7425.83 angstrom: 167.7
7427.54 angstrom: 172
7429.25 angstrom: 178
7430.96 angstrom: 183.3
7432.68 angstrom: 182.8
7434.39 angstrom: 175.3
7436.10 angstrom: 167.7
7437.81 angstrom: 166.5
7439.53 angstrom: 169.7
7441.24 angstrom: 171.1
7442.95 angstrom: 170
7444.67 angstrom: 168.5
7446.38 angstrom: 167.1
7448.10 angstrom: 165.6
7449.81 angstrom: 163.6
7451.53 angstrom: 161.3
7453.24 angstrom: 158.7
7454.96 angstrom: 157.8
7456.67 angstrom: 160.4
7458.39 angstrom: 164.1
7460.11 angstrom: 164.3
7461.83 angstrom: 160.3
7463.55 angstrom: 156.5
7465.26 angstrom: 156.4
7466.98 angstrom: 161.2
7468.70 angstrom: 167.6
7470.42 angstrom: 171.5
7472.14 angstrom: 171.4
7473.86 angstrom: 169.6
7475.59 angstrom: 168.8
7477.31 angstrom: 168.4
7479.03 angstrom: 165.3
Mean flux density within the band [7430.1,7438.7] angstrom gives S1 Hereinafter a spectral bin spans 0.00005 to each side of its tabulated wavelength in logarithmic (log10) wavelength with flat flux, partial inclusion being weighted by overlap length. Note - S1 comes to 175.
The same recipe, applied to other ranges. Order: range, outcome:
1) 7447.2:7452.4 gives 164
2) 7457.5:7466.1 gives 160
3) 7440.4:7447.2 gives 169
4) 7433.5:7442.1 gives 170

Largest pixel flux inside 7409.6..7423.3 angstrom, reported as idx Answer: 185.4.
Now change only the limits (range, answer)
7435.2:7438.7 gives 167.7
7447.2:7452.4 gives 165.6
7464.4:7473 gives 171.5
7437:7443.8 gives 171.1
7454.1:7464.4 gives 164.3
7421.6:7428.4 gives 172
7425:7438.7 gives 183.3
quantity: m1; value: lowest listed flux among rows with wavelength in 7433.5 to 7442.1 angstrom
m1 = 166.5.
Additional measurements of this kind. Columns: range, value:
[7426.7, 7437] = 167.7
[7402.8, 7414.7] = 175.3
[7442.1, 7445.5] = 168.5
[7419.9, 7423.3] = 163.1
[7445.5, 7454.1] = 158.7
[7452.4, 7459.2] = 157.8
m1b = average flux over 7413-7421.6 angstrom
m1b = 168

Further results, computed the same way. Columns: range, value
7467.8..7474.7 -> 170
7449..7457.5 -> 160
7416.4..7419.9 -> 166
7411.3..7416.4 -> 176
